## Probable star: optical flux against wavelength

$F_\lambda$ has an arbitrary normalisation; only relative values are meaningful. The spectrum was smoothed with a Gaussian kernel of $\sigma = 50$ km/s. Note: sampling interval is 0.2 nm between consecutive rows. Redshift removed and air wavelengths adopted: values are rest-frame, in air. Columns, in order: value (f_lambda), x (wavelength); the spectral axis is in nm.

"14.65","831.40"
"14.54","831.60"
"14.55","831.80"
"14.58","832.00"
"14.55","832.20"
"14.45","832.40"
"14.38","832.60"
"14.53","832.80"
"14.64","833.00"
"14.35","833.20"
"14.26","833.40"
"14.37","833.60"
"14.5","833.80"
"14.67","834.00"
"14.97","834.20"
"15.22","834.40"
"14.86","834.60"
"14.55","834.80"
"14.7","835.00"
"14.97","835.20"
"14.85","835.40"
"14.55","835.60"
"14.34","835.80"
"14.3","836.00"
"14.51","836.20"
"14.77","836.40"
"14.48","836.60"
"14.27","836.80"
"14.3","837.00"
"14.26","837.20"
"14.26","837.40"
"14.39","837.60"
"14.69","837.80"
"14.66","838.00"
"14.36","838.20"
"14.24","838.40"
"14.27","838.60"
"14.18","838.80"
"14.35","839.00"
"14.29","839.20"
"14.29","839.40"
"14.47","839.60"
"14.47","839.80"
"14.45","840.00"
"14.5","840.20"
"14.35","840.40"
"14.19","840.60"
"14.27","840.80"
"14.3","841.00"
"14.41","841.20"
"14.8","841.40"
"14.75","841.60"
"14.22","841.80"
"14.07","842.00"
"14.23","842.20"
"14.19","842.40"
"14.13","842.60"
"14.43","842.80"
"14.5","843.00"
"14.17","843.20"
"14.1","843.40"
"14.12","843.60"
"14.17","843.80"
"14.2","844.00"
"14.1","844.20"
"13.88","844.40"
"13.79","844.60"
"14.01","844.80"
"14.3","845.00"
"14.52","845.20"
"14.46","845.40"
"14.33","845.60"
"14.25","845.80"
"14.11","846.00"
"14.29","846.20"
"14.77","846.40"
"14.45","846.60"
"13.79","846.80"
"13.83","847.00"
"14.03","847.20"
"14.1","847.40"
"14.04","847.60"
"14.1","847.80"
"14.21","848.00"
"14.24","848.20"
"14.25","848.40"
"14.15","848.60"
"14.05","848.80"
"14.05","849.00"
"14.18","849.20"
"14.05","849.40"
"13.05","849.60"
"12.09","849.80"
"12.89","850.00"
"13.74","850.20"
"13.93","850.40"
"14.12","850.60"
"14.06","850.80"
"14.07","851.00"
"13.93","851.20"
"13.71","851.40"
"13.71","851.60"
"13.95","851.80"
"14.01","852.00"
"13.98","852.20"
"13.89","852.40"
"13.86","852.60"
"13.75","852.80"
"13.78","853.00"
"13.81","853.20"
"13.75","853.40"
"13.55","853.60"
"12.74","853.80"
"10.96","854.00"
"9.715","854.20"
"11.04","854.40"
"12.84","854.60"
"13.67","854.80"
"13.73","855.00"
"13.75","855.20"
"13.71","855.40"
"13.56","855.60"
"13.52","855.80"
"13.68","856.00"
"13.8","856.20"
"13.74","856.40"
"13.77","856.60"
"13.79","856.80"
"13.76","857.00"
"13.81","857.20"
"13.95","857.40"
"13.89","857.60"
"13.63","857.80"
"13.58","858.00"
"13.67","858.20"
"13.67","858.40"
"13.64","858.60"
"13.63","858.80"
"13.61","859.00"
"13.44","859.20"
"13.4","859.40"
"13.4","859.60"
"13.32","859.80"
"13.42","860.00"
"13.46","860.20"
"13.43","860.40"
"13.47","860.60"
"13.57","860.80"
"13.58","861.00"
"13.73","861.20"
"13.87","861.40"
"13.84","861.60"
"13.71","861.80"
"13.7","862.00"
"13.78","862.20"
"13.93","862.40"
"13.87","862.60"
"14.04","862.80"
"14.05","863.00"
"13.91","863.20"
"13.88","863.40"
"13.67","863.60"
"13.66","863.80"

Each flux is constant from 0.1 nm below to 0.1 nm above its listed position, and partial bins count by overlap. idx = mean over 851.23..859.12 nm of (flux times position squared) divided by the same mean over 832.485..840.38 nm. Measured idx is 0.97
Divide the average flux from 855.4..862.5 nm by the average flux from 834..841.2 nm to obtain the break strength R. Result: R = 0.9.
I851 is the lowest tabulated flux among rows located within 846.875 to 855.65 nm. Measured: 9.715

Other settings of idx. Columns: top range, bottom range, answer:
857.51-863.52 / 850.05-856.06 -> 1.04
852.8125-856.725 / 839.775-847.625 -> 0.95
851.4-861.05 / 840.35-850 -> 0.98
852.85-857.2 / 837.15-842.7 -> 0.95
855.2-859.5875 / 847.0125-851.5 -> 1.01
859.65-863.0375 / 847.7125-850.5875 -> 1.02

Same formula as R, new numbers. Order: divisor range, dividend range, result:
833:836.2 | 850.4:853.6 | 0.95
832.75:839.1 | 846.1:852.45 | 0.96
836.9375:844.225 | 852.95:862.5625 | 0.94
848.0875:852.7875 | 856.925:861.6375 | 0.98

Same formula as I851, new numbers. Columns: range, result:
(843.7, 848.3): 13.79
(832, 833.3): 14.35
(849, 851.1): 12.09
